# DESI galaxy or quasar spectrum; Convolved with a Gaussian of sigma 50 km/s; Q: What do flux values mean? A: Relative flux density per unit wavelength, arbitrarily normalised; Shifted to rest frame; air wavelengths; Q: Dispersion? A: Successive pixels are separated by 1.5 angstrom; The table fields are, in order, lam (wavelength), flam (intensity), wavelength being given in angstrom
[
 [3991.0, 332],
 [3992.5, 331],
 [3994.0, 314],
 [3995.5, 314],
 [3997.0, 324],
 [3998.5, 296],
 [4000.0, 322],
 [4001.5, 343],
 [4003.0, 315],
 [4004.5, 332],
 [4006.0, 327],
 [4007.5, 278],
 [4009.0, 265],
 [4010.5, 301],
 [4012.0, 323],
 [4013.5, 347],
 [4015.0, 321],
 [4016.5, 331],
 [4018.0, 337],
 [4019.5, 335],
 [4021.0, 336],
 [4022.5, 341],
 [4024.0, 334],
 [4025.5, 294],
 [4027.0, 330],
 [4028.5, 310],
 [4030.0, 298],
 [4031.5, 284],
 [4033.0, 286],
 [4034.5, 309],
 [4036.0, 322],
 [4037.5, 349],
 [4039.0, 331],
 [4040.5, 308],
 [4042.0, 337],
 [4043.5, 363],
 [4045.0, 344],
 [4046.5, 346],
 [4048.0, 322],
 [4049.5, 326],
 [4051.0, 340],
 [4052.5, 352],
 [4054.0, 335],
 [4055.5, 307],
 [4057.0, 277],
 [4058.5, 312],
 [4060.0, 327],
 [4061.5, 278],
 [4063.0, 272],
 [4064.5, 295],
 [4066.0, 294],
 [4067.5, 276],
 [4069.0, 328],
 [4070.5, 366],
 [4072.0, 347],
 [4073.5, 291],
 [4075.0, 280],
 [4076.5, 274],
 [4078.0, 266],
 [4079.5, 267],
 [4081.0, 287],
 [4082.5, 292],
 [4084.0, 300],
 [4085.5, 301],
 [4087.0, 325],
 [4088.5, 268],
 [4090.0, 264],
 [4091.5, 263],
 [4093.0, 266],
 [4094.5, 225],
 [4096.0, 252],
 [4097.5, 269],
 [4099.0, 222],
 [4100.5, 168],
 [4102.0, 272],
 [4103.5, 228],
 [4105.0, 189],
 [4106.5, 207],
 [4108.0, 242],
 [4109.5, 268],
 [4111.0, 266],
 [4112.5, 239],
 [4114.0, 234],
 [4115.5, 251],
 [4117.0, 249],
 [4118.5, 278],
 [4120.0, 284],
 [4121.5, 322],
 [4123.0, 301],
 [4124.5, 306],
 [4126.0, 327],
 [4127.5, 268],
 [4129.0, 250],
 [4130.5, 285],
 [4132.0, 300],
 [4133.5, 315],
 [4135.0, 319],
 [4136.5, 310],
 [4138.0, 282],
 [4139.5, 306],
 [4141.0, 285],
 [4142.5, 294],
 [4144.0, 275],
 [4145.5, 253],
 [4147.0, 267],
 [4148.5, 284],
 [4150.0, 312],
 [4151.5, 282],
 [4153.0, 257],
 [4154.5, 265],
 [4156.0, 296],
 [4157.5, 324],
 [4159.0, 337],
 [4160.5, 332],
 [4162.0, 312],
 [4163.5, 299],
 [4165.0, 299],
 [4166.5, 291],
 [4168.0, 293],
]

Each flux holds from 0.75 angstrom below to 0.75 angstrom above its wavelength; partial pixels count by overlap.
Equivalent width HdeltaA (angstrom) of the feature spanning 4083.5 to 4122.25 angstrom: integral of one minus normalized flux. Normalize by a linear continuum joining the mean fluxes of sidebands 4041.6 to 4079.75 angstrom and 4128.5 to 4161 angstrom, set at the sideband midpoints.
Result 6.0 angstrom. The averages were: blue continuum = 313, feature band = 256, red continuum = 292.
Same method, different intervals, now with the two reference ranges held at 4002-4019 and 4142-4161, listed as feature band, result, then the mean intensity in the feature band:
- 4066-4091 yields 0.7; 295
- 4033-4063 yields -1.3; 323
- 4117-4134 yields 0.2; 292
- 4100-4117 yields 3.6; 235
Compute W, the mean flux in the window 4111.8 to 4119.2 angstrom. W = 250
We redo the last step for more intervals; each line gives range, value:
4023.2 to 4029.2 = 317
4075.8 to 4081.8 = 274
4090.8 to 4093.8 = 264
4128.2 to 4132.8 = 279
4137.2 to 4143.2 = 292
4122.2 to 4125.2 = 304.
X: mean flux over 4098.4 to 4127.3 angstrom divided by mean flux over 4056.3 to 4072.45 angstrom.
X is 0.84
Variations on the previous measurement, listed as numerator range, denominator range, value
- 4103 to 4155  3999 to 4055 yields 0.85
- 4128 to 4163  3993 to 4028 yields 0.92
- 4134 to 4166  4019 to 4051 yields 0.91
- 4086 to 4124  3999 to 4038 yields 0.80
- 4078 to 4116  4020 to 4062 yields 0.79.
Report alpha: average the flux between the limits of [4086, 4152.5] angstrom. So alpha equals 270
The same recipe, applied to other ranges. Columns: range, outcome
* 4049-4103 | 288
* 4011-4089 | 314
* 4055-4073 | 306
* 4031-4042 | 315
